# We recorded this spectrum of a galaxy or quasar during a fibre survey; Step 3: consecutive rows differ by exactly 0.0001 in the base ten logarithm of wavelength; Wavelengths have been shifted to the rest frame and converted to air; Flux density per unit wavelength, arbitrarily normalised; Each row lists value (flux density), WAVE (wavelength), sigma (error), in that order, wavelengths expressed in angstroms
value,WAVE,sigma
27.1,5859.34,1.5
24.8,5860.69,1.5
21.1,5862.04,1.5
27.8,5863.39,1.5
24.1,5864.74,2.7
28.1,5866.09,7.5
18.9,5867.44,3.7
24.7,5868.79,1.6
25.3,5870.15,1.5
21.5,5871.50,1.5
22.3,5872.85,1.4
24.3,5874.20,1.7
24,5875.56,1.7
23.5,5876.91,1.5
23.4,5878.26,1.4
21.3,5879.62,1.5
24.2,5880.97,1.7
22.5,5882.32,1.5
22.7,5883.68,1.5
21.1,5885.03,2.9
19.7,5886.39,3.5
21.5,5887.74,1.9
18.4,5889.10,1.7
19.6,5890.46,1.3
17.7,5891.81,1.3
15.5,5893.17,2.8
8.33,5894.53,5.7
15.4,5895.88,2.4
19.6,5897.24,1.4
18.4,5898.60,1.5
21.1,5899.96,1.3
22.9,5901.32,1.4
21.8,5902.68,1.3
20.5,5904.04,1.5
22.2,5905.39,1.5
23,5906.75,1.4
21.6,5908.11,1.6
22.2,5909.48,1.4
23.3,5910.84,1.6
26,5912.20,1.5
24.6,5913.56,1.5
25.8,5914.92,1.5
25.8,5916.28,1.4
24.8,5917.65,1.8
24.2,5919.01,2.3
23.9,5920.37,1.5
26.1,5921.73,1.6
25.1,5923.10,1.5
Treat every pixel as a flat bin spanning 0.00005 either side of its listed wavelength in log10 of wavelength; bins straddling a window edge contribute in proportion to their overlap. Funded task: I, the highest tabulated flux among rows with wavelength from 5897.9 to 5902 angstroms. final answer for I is 22.9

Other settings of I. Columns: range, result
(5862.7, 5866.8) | 28.1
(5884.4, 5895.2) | 21.5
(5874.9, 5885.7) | 24.2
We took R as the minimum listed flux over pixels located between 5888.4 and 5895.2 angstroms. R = 8.33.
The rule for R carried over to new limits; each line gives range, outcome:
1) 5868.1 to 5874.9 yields 21.5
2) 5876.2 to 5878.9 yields 23.4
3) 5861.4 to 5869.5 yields 18.9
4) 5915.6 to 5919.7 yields 24.2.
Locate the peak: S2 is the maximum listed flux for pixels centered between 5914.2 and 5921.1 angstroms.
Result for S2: 25.8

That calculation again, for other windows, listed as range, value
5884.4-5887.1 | 21.1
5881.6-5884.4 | 22.7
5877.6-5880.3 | 23.4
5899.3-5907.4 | 23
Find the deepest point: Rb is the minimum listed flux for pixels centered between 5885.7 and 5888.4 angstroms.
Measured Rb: 19.7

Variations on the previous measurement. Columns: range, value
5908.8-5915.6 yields 22.2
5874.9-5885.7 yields 21.1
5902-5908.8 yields 20.5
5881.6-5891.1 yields 18.4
